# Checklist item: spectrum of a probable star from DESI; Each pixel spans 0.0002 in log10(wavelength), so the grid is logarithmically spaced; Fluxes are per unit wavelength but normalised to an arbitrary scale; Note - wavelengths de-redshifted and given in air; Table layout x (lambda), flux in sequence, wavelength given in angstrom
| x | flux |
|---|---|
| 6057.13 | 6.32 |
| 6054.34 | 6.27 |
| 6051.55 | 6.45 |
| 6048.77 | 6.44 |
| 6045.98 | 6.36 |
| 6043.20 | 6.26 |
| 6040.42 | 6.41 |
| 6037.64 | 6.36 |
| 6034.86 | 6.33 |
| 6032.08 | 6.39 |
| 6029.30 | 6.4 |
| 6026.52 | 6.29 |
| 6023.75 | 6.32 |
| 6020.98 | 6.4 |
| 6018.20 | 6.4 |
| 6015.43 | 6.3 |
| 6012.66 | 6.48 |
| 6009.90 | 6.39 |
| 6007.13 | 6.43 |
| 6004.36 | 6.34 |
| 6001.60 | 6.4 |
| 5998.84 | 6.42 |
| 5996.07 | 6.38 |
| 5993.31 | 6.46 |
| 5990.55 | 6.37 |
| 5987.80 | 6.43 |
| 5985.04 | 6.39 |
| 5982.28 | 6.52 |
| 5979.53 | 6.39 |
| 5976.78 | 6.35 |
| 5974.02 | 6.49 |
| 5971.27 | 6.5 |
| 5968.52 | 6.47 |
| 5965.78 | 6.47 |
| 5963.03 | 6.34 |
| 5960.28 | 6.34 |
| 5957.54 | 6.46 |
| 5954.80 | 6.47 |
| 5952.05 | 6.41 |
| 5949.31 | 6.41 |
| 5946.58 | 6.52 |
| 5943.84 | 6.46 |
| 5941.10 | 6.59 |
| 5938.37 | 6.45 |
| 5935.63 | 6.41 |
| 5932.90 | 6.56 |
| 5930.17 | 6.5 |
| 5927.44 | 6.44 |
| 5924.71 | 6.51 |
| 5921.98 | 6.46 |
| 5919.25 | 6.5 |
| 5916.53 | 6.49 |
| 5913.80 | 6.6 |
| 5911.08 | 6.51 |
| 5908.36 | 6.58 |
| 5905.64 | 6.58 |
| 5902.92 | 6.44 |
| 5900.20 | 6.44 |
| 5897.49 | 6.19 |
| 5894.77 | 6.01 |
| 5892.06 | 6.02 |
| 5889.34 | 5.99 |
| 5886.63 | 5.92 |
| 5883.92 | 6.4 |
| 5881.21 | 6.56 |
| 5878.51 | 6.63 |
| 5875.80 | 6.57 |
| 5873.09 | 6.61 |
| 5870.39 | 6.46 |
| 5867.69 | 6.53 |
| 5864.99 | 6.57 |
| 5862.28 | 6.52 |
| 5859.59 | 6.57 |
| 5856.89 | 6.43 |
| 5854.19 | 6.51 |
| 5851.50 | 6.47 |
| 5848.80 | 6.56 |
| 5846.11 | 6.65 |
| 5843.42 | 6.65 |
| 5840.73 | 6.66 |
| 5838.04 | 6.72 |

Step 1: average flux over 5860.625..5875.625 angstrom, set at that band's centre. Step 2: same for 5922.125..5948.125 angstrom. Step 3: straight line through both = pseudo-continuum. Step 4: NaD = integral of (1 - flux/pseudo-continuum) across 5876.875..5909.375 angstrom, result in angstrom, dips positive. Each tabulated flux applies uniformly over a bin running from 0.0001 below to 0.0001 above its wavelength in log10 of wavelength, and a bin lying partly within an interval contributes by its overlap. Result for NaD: 1.1 angstrom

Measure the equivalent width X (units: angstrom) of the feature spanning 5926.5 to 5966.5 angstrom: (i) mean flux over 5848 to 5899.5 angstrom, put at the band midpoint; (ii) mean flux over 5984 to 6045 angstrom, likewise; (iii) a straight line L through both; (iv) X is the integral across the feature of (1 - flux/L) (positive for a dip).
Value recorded -0.4 angstrom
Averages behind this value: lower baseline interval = 6.39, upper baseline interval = 6.38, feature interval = 6.46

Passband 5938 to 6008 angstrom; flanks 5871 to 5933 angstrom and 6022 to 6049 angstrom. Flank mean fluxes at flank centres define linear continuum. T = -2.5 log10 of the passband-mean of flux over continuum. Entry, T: -0.01 mag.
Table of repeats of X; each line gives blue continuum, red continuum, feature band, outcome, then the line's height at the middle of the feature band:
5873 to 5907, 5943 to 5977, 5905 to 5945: -0.8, 6.38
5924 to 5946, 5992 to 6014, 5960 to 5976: 0.0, 6.45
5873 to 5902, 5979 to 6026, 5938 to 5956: -0.4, 6.35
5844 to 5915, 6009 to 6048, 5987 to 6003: -0.1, 6.38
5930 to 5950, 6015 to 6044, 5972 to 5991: 0.0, 6.43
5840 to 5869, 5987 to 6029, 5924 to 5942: -0.1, 6.47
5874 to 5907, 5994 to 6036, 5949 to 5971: -0.3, 6.35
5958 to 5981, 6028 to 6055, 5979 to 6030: 0.0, 6.4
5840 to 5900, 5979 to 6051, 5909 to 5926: -0.3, 6.42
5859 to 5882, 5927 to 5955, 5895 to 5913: 0.2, 6.52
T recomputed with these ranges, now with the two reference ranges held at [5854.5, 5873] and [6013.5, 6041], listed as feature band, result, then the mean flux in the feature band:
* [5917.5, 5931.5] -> 0.00 mag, 6.48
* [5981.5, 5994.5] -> -0.01 mag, 6.43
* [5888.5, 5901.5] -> 0.06 mag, 6.13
